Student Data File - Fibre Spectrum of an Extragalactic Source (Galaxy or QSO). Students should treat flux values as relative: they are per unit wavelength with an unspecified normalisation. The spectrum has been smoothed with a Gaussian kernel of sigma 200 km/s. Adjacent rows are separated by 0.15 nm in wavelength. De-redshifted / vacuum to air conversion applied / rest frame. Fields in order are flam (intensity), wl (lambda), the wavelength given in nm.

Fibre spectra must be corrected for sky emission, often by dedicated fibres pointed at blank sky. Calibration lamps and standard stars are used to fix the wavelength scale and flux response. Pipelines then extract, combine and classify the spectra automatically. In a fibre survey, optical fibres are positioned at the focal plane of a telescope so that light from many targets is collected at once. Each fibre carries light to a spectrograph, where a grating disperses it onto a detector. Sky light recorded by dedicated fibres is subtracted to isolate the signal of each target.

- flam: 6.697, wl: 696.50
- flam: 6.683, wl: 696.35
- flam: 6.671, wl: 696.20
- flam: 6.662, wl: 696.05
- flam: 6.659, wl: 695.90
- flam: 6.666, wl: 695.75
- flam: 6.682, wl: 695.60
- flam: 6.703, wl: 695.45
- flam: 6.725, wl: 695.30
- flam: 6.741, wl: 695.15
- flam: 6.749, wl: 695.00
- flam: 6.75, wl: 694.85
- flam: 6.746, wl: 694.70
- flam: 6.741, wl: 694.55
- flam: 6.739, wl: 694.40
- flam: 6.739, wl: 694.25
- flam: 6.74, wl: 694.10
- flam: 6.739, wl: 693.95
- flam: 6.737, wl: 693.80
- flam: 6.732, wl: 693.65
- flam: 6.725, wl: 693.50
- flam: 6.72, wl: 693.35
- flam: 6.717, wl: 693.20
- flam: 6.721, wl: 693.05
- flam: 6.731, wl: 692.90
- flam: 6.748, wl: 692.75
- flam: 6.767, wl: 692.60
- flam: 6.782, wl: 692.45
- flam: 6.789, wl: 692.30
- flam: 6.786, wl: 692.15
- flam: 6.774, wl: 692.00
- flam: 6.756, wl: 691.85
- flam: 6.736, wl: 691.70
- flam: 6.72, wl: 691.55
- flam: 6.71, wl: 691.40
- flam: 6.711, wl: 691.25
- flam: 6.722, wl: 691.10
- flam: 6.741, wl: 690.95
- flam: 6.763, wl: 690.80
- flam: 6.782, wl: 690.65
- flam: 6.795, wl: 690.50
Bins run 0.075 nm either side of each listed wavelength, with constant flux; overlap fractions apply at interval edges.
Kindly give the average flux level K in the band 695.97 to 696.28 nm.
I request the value 6.67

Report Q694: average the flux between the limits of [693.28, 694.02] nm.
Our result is 6.73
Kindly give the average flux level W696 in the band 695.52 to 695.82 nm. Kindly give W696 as 6.67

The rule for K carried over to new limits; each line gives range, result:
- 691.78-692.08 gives 6.77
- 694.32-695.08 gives 6.74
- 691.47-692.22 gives 6.75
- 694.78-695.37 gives 6.74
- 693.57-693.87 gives 6.73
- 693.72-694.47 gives 6.74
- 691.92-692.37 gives 6.78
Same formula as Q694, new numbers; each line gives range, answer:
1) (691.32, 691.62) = 6.71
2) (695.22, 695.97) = 6.69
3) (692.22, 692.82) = 6.77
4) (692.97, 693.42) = 6.72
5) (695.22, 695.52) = 6.71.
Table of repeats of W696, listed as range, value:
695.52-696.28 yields 6.67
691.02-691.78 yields 6.72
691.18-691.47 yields 6.71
